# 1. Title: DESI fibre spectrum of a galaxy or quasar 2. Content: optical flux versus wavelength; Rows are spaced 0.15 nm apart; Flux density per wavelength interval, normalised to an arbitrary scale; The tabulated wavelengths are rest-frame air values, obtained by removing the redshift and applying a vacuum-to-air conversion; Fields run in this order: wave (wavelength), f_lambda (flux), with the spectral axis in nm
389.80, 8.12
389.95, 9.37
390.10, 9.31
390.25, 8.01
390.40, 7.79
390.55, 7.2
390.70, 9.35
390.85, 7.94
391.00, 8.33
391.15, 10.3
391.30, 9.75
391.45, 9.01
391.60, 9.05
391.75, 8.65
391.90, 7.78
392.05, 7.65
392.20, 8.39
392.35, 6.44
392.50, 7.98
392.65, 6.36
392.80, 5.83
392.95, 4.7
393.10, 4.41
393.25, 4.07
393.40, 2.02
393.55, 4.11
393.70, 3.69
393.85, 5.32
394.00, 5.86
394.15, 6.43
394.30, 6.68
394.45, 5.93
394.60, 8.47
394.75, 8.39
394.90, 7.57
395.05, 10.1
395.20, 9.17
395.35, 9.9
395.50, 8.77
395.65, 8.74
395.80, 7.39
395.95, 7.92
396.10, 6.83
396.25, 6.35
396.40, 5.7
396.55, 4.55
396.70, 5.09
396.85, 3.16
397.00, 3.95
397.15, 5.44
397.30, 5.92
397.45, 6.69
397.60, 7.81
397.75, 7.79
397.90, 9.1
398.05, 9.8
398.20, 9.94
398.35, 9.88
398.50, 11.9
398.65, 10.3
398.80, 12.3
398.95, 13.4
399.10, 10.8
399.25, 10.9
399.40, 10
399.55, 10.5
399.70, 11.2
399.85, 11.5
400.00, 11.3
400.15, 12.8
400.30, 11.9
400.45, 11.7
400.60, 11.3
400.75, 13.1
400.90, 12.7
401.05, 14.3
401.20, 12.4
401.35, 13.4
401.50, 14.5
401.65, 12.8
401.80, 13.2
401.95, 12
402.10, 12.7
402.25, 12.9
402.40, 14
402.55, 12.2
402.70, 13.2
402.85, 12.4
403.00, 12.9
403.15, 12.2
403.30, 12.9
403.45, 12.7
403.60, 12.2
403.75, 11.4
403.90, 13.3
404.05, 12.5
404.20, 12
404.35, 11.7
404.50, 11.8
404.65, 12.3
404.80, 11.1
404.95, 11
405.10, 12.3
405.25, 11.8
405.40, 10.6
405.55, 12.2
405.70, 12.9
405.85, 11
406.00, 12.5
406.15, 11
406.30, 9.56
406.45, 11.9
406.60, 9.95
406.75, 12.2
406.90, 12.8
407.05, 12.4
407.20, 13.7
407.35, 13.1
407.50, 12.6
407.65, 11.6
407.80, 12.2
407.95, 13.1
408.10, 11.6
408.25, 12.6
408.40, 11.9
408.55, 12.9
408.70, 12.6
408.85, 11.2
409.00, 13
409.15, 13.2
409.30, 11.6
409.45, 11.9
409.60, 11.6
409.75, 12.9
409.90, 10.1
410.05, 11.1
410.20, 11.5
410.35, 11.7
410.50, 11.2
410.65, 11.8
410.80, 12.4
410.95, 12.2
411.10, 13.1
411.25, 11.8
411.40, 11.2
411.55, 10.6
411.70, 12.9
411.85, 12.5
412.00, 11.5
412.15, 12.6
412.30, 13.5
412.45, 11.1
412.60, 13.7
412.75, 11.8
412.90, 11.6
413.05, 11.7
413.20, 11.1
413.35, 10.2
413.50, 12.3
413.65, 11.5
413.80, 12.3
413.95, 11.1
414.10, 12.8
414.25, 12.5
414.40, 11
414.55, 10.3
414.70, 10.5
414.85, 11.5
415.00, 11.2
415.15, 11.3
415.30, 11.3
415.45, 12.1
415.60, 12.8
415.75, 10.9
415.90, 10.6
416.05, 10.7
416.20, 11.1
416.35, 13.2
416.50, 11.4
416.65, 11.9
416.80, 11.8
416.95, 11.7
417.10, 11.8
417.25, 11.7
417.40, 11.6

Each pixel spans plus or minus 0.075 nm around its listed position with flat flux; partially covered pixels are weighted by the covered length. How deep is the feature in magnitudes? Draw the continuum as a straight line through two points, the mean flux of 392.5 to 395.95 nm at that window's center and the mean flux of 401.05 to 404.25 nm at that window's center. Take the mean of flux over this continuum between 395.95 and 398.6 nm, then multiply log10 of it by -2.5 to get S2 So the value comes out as 0.249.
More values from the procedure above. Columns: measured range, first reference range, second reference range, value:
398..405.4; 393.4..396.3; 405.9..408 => -0.22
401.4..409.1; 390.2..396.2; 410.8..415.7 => -0.22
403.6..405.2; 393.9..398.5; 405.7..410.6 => -0.14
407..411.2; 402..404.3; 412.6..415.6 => -0.01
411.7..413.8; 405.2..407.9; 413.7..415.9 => -0.03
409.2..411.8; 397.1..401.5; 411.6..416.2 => -0.03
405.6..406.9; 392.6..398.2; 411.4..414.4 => -0.16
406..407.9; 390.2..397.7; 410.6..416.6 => -0.18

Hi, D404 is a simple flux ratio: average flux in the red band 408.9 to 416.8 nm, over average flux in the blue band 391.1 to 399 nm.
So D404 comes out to 1.59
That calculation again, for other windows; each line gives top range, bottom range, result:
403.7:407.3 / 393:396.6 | 1.79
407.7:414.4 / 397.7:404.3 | 1.00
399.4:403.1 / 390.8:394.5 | 1.87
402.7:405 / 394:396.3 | 1.55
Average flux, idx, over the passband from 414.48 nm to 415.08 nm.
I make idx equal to 10.9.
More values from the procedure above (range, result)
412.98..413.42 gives 11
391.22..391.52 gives 9.4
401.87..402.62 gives 12.8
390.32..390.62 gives 7.51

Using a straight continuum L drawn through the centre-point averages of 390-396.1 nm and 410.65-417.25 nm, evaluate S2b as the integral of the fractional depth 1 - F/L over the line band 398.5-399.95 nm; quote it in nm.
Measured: -0.43 nm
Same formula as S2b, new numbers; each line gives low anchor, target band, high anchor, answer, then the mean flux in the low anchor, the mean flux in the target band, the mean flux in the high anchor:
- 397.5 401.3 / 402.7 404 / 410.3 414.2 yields -0.13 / 11.1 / 12.5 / 11.9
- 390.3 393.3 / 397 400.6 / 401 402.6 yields 0.47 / 7.58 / 10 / 13.1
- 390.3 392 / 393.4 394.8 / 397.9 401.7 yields 0.56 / 8.63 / 5.84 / 11.7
